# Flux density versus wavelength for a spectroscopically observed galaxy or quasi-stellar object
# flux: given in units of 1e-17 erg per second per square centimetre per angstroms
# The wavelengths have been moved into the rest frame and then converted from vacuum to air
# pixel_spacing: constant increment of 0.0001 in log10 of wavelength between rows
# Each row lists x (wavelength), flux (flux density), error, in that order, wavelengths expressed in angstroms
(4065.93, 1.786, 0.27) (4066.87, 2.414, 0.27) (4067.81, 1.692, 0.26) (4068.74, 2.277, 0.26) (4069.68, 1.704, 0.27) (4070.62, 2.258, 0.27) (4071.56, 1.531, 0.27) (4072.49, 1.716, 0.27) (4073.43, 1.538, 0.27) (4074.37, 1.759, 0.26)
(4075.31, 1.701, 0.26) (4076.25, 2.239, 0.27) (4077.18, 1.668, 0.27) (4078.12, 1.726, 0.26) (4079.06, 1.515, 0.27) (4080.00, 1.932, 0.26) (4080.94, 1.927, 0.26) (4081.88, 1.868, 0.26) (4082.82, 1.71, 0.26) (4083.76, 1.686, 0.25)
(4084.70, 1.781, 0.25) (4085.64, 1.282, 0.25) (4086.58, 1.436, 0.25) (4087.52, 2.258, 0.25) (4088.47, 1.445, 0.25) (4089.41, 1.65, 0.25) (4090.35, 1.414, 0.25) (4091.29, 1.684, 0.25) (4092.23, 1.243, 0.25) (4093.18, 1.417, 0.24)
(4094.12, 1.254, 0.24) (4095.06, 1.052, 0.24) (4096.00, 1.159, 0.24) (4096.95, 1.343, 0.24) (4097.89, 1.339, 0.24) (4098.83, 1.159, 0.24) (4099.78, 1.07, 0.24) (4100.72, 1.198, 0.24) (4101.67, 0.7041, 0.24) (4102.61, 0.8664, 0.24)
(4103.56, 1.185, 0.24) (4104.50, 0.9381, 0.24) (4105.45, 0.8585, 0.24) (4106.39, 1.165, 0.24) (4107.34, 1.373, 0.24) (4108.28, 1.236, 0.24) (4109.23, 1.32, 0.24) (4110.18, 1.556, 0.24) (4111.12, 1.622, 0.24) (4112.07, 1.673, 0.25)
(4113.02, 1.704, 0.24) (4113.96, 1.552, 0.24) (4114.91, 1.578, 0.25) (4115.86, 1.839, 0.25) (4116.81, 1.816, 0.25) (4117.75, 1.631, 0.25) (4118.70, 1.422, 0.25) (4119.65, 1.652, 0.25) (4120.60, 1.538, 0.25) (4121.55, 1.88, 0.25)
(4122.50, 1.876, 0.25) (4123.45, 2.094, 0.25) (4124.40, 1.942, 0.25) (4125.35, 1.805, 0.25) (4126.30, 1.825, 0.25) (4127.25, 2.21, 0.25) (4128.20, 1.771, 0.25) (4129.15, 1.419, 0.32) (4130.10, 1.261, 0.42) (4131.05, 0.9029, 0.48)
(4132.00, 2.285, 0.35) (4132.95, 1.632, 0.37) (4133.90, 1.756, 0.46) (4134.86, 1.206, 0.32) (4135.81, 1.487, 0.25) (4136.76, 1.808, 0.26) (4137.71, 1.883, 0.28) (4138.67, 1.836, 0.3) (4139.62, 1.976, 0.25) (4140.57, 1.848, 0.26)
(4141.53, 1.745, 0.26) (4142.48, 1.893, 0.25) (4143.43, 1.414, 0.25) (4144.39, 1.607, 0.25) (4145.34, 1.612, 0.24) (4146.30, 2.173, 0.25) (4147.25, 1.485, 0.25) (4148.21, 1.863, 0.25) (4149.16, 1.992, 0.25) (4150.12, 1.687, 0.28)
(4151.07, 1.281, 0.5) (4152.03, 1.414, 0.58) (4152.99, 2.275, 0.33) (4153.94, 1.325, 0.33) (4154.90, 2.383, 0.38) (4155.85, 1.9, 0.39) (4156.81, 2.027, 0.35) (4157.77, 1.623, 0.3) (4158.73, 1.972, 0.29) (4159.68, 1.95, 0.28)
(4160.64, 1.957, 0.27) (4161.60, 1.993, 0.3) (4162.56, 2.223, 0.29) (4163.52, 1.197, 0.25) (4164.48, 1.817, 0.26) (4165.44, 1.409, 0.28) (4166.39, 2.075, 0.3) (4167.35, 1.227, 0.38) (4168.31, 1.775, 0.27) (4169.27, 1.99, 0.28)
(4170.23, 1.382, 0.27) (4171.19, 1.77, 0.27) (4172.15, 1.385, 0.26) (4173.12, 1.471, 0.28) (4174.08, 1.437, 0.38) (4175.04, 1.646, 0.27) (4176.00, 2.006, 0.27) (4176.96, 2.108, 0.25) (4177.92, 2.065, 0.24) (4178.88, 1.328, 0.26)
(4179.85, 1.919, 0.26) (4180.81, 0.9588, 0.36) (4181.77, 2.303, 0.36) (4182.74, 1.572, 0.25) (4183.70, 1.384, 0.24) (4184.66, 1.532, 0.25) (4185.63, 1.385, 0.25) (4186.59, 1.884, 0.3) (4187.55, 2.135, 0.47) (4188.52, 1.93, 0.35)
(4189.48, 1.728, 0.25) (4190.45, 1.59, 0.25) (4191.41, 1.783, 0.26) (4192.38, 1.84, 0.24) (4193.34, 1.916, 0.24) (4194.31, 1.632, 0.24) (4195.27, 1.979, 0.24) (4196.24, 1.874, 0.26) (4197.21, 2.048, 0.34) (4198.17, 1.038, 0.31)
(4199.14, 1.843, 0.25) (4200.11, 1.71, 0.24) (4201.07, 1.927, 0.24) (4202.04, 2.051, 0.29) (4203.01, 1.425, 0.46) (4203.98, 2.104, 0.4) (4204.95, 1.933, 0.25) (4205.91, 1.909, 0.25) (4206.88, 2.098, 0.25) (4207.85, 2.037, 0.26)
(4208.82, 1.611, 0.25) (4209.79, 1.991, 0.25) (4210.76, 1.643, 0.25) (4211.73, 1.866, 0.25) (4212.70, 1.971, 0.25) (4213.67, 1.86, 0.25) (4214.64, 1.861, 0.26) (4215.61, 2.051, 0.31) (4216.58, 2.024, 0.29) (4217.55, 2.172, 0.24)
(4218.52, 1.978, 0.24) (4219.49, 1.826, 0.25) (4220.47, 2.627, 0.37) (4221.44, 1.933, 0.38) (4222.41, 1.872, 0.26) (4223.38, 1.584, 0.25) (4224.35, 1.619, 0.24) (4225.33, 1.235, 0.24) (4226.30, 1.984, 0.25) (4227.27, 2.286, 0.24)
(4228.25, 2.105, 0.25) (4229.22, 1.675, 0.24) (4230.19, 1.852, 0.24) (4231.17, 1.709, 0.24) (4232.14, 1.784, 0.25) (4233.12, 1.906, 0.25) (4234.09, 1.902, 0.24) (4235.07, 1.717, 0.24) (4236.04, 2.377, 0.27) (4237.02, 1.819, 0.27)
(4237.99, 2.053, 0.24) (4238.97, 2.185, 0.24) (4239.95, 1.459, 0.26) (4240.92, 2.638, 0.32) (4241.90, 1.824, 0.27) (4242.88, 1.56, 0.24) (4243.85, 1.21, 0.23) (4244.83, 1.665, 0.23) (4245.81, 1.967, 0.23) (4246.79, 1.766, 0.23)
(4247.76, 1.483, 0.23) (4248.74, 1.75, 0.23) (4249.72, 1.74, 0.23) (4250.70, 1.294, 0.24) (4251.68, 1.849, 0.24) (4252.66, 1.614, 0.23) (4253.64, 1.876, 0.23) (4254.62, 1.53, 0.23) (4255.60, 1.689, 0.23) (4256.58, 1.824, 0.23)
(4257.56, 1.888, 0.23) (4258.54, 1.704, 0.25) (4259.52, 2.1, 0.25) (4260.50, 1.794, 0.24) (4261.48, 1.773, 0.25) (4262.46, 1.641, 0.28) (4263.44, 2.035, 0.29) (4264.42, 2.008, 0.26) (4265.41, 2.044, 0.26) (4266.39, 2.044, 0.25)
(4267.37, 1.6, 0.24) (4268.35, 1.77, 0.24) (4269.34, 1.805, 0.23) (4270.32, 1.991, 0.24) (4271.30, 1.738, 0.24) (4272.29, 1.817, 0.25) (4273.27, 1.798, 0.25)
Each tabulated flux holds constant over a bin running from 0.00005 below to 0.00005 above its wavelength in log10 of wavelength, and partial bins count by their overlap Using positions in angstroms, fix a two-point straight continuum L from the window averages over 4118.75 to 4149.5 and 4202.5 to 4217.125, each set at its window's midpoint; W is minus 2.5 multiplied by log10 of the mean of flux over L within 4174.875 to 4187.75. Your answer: 0.067 mag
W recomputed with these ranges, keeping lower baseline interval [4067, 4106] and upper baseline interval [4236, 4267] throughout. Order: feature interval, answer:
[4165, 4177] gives 0.01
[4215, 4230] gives -0.10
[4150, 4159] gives -0.09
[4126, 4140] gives -0.05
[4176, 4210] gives -0.05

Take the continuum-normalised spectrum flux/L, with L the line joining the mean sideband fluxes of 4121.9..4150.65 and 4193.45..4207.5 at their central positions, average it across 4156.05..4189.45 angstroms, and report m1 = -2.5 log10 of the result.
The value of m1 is 0.04 mag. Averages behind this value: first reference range 1.74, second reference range 1.83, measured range 1.73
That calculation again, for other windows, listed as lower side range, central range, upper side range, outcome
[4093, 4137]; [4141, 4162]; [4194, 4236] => -0.11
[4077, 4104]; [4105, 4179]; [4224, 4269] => -0.09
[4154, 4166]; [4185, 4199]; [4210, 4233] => 0.06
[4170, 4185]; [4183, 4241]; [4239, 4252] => -0.11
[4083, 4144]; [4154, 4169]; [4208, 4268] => -0.11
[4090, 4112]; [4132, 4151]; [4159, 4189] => -0.16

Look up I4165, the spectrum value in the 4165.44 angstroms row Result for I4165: 1.409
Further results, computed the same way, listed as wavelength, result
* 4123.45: 2.094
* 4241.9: 1.824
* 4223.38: 1.584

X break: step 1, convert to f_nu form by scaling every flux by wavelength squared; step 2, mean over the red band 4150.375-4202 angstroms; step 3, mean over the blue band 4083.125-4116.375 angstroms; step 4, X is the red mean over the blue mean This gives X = 1.32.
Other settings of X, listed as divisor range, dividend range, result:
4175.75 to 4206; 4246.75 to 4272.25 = 1.04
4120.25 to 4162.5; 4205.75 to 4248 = 1.10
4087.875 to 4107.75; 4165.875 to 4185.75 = 1.41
